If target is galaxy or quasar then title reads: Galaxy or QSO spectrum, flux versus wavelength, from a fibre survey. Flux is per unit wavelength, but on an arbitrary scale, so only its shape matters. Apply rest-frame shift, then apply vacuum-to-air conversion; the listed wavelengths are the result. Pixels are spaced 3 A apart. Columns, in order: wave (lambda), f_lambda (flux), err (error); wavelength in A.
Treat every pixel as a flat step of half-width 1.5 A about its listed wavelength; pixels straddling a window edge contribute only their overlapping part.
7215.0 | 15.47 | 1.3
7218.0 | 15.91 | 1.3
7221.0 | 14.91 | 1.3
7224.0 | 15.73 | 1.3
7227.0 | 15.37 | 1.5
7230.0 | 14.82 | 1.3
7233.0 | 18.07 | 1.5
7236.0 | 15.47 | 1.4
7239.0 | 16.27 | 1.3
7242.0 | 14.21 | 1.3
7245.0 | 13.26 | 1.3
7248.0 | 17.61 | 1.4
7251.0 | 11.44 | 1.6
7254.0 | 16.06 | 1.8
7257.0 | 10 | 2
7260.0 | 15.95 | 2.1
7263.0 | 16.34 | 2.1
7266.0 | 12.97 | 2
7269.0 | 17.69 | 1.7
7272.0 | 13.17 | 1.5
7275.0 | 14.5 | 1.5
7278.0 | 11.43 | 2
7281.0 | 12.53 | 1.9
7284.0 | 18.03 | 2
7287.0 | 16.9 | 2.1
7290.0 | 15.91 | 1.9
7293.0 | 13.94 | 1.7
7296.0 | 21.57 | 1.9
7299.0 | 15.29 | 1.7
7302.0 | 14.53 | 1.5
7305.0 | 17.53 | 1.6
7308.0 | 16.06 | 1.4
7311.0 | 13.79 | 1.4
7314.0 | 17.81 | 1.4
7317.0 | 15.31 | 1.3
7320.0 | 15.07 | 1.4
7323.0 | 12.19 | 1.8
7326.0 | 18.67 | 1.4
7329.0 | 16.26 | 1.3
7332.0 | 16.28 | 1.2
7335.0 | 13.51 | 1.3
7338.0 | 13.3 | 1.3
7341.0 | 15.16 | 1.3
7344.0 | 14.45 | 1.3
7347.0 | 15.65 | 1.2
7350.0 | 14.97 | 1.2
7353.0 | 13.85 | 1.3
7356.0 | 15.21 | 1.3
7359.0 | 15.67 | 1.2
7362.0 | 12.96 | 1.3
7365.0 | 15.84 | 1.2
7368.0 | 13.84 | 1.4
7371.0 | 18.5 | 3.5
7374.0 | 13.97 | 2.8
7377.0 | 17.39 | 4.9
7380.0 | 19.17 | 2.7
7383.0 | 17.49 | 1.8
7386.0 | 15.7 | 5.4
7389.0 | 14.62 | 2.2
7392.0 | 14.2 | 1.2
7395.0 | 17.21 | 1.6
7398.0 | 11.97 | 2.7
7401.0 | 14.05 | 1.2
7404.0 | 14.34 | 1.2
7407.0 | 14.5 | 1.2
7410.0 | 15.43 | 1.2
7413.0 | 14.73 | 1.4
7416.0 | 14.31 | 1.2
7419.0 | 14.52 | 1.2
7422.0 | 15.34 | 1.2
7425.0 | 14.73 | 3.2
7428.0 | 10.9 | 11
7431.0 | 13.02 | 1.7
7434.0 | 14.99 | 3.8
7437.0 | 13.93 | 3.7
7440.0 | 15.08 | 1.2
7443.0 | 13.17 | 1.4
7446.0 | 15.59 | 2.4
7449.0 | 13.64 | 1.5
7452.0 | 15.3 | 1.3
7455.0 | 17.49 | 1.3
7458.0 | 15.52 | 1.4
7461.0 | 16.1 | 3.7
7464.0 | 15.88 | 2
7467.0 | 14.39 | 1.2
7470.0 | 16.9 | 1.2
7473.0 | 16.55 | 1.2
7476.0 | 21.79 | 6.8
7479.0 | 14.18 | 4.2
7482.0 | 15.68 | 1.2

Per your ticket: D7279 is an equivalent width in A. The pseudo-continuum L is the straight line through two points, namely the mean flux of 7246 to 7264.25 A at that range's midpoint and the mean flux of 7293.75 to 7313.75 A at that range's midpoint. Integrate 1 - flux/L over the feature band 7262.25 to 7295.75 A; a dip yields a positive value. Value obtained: 0.9 A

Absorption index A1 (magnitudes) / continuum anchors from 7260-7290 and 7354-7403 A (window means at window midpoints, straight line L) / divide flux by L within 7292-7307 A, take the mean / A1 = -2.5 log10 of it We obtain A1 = -0.11 mag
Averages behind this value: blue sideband 14.9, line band 16.6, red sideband 15.5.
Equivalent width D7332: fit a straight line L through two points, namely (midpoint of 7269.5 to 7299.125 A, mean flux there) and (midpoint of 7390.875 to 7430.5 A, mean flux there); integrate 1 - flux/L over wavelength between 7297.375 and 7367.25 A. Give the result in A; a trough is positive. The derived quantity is -0.93 A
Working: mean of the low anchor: 15.4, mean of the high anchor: 14.3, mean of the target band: 15.2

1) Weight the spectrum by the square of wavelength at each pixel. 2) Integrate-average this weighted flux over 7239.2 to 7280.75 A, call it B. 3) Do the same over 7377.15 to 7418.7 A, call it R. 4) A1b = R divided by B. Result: 1.1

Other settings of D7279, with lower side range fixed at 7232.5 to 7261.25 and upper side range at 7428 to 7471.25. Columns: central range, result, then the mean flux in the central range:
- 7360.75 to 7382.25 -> -1.74 A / 16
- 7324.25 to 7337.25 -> -1.00 A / 15.9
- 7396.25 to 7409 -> 0.87 A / 13.9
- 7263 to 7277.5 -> 0.19 A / 14.5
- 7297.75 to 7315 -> -1.18 A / 15.8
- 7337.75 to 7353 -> 0.08 A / 14.7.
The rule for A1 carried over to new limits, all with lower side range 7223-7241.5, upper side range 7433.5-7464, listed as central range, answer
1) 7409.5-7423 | 0.031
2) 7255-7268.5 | 0.115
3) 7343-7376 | 0.028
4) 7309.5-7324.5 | 0.053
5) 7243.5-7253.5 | 0.109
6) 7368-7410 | -0.016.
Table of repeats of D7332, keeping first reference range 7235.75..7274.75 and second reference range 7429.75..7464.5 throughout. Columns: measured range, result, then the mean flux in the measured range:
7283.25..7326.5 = -4.05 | 16.1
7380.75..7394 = -0.82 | 15.8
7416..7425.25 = 0.08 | 14.8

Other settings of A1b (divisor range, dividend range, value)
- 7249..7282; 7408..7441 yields 1.07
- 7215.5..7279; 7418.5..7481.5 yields 1.08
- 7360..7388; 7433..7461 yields 0.95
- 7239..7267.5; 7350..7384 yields 1.14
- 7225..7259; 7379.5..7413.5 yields 1.07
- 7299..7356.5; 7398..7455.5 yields 0.97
